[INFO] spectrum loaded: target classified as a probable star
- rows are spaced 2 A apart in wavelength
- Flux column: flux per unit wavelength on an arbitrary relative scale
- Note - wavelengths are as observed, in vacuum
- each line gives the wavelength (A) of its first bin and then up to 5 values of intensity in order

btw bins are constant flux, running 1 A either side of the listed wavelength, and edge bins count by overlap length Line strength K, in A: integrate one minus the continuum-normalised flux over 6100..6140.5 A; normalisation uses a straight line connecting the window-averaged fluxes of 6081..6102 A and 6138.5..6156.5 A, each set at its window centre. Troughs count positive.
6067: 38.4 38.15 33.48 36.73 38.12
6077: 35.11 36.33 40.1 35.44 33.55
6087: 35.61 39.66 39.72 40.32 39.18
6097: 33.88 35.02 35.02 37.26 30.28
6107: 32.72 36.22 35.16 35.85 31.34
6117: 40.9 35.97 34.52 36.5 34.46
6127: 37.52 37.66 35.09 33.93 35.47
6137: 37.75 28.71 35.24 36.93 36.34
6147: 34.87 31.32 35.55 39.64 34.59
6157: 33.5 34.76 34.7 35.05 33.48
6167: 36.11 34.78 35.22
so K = 0.9 A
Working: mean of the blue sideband 36.9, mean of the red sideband 34.9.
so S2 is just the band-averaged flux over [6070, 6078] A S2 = 35.9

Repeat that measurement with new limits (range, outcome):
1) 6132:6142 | 34.2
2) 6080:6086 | 36.4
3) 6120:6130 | 36.1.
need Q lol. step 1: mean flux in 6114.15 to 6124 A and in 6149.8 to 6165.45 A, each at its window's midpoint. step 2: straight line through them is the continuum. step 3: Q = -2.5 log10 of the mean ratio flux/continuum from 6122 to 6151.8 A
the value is 0.013 mag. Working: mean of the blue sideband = 35.9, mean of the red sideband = 35.2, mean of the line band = 35.2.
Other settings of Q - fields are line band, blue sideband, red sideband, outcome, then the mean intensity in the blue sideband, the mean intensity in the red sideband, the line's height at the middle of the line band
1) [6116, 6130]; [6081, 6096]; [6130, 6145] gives -0.032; 37.8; 34.8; 35.7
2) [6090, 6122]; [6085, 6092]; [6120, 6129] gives 0.030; 37.6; 36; 36.8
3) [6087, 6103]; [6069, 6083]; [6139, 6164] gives -0.034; 36.7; 34.9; 36.2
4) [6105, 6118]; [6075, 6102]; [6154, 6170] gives 0.037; 36.9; 34.6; 36.2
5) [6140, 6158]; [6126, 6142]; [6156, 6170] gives -0.014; 35.2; 34.6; 34.9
